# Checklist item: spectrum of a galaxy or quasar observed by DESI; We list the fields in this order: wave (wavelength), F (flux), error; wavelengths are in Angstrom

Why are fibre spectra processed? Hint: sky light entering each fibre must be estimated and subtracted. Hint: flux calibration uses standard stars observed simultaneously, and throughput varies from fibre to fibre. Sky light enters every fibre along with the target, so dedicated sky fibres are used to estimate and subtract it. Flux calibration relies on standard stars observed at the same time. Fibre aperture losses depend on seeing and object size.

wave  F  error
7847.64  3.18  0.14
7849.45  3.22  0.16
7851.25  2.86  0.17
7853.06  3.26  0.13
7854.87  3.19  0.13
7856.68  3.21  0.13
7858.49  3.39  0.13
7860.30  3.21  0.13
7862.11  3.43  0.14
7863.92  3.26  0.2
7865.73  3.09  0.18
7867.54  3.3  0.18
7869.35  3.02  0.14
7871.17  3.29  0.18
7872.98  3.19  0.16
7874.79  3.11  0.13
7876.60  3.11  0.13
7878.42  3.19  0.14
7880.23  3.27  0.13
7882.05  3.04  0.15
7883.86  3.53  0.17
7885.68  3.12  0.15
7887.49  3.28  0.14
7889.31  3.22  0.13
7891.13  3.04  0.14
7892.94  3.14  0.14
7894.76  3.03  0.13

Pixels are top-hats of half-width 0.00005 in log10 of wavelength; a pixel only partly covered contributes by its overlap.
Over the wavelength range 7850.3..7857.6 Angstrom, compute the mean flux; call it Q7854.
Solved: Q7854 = 3.13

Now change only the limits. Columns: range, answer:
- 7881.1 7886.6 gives 3.23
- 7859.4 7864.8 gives 3.3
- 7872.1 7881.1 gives 3.18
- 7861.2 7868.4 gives 3.27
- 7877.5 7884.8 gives 3.25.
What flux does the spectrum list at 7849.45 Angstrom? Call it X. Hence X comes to 3.22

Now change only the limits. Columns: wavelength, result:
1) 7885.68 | 3.12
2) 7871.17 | 3.29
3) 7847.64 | 3.18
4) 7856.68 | 3.21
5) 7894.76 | 3.03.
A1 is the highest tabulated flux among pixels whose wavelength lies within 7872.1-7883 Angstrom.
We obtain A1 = 3.27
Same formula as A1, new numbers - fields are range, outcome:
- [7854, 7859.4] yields 3.39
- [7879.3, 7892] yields 3.53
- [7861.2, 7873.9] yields 3.43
